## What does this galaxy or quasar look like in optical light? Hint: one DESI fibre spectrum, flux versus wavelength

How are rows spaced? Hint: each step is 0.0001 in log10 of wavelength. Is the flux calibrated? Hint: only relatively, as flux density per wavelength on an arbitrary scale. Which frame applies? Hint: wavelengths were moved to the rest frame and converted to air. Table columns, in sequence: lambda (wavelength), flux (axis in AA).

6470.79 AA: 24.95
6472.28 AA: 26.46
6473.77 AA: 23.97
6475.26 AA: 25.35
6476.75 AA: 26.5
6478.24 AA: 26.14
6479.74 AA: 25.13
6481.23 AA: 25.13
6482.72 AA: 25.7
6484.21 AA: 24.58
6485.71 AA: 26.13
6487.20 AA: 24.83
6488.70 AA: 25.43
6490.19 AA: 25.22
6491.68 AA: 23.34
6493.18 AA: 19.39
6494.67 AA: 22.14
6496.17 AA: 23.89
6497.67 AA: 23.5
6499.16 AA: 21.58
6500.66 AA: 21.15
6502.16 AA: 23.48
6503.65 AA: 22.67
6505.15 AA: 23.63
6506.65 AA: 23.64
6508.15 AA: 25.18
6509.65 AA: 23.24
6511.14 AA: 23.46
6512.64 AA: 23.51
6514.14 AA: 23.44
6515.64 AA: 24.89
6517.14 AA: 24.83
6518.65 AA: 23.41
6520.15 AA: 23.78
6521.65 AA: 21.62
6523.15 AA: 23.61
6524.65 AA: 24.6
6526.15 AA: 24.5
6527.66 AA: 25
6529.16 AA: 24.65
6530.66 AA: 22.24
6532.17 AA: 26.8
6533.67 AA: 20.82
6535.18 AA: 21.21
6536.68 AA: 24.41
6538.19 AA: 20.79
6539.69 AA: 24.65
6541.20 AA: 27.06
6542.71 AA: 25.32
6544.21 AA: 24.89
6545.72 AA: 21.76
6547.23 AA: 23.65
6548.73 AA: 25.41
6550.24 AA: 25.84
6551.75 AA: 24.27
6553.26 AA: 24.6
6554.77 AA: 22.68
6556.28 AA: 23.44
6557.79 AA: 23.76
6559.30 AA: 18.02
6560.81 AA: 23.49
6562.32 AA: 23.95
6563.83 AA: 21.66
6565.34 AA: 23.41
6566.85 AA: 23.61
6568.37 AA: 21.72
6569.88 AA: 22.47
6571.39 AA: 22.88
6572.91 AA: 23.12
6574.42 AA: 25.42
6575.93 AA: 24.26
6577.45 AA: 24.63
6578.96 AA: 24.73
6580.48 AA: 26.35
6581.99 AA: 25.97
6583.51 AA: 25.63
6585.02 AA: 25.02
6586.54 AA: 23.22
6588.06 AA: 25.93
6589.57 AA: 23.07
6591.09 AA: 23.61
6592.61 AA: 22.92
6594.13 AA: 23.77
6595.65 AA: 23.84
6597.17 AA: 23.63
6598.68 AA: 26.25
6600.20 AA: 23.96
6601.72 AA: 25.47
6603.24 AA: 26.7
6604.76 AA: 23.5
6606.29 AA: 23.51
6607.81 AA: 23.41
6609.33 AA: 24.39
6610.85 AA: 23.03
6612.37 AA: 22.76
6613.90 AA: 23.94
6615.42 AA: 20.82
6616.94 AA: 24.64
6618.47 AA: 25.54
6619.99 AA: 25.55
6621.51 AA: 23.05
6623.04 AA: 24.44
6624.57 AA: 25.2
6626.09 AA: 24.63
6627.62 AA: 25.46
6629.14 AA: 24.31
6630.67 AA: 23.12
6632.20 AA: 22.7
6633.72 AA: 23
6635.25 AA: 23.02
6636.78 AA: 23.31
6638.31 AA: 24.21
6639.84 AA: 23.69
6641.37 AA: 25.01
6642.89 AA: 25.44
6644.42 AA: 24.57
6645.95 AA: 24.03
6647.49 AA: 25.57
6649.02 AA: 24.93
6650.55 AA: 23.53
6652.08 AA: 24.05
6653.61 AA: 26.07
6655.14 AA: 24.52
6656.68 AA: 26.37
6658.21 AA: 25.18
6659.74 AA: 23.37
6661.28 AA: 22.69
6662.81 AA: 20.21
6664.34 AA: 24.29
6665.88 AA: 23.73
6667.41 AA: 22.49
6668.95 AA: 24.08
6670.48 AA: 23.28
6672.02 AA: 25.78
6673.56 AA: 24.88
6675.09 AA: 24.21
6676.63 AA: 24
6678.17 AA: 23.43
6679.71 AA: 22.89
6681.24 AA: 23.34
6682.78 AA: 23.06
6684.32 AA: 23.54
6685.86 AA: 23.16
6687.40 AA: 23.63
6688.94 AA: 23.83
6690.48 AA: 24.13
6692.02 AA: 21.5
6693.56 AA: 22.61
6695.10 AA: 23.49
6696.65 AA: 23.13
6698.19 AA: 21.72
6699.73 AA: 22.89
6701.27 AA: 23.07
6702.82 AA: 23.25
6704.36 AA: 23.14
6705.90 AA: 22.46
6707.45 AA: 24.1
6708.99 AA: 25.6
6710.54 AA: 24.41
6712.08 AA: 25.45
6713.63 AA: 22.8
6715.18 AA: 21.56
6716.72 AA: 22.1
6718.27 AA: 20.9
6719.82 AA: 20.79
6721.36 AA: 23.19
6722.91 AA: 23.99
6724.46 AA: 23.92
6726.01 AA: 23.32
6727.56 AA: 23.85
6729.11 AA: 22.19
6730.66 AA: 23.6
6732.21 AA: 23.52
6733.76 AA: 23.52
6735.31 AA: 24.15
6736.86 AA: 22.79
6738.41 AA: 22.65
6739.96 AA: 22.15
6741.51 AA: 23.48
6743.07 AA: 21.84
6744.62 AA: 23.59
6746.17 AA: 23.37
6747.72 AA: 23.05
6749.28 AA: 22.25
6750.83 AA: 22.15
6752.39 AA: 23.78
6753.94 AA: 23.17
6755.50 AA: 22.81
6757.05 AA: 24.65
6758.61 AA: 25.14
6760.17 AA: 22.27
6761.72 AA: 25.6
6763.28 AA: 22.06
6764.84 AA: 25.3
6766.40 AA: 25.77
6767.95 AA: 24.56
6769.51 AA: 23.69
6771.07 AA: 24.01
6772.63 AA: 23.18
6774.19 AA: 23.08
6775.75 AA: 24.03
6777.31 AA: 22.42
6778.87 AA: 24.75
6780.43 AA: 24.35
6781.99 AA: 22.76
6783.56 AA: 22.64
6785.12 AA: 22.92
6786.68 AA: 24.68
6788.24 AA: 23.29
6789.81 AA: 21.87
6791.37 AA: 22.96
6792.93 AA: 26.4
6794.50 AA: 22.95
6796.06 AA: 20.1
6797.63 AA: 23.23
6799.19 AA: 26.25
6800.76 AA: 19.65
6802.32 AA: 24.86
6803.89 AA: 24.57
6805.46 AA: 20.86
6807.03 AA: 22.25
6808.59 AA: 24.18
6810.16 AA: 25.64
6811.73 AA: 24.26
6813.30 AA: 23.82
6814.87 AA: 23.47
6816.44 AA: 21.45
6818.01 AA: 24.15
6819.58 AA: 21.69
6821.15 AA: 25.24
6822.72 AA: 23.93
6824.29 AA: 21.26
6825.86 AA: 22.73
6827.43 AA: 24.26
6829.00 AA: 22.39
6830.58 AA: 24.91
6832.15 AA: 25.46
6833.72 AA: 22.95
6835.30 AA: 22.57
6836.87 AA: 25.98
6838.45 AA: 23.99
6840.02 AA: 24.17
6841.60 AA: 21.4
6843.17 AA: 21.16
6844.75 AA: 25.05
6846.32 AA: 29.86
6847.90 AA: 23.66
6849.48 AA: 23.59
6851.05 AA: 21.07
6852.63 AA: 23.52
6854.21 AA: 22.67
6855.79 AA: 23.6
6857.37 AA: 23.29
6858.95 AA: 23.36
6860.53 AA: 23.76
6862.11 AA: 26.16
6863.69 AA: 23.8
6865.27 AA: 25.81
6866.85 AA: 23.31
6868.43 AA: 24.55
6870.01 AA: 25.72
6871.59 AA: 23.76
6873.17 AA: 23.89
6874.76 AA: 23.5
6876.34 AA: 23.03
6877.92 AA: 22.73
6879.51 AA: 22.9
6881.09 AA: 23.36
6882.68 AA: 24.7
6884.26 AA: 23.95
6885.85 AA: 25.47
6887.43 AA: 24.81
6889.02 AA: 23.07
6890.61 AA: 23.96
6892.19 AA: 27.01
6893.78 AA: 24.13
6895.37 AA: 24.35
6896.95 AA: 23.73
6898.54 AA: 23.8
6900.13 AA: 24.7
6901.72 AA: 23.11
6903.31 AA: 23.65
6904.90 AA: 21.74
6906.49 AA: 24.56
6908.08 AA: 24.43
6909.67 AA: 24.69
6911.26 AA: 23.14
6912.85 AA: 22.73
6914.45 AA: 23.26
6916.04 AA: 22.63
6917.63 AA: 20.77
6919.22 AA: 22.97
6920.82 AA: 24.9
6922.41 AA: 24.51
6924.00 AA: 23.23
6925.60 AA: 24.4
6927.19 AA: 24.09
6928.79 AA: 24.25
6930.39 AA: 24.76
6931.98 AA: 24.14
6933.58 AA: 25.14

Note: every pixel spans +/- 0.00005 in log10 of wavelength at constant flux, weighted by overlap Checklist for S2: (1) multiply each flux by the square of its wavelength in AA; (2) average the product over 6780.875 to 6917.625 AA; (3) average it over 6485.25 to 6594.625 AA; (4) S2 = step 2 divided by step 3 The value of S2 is 1.1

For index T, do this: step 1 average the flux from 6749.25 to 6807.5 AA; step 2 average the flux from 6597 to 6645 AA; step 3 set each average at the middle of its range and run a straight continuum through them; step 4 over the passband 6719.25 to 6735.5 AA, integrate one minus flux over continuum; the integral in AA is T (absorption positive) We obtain 0.3 AA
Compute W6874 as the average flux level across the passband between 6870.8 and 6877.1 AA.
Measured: 23.5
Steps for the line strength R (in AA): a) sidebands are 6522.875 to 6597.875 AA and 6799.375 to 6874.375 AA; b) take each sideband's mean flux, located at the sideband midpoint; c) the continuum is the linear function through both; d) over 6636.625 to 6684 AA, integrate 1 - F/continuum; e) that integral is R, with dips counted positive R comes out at -0.6 AA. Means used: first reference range 23.8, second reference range 23.7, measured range 24.1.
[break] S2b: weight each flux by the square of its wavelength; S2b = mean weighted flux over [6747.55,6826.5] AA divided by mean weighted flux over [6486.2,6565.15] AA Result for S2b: 1.08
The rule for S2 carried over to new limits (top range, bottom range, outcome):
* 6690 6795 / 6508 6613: 1.03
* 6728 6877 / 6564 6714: 1.03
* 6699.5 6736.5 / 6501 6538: 1.04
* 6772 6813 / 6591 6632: 1.02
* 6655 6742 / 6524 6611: 1.01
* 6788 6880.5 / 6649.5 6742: 1.05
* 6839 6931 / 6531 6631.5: 1.09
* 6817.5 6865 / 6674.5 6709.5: 1.07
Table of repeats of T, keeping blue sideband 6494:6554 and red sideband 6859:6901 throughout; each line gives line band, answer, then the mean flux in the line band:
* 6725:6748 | 0.8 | 23.2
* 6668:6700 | 0.7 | 23.5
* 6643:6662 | -0.6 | 24.6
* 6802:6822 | 0.5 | 23.5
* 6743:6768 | 0.4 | 23.6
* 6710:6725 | 0.7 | 22.9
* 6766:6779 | 0.1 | 23.9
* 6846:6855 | 0.2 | 23.7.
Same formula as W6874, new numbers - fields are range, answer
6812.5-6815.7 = 23.6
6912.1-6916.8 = 22.8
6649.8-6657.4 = 24.9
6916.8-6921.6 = 22.9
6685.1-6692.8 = 23.3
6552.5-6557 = 23.6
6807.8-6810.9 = 24.9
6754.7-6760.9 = 23.7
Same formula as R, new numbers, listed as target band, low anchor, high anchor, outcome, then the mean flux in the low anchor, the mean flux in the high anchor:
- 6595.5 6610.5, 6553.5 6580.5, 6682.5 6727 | -0.80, 23.3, 23.1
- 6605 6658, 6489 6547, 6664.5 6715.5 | -1.51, 23.5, 23.5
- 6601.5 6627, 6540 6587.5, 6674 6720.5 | -0.52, 24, 23.2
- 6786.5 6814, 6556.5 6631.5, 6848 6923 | 0.49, 24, 23.8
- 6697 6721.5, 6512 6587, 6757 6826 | 0.69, 23.8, 23.5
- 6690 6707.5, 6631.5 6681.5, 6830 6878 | 0.81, 24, 24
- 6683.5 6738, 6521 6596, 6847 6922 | 1.42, 23.8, 23.8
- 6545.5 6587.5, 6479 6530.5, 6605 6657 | 0.33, 23.8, 24.1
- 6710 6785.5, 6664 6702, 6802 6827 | 0.23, 23.4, 23.4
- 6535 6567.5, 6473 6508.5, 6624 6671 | 0.65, 24.1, 24.1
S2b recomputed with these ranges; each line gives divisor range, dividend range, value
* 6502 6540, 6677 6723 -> 1.03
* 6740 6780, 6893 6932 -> 1.05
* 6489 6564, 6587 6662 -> 1.06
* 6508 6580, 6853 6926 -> 1.12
